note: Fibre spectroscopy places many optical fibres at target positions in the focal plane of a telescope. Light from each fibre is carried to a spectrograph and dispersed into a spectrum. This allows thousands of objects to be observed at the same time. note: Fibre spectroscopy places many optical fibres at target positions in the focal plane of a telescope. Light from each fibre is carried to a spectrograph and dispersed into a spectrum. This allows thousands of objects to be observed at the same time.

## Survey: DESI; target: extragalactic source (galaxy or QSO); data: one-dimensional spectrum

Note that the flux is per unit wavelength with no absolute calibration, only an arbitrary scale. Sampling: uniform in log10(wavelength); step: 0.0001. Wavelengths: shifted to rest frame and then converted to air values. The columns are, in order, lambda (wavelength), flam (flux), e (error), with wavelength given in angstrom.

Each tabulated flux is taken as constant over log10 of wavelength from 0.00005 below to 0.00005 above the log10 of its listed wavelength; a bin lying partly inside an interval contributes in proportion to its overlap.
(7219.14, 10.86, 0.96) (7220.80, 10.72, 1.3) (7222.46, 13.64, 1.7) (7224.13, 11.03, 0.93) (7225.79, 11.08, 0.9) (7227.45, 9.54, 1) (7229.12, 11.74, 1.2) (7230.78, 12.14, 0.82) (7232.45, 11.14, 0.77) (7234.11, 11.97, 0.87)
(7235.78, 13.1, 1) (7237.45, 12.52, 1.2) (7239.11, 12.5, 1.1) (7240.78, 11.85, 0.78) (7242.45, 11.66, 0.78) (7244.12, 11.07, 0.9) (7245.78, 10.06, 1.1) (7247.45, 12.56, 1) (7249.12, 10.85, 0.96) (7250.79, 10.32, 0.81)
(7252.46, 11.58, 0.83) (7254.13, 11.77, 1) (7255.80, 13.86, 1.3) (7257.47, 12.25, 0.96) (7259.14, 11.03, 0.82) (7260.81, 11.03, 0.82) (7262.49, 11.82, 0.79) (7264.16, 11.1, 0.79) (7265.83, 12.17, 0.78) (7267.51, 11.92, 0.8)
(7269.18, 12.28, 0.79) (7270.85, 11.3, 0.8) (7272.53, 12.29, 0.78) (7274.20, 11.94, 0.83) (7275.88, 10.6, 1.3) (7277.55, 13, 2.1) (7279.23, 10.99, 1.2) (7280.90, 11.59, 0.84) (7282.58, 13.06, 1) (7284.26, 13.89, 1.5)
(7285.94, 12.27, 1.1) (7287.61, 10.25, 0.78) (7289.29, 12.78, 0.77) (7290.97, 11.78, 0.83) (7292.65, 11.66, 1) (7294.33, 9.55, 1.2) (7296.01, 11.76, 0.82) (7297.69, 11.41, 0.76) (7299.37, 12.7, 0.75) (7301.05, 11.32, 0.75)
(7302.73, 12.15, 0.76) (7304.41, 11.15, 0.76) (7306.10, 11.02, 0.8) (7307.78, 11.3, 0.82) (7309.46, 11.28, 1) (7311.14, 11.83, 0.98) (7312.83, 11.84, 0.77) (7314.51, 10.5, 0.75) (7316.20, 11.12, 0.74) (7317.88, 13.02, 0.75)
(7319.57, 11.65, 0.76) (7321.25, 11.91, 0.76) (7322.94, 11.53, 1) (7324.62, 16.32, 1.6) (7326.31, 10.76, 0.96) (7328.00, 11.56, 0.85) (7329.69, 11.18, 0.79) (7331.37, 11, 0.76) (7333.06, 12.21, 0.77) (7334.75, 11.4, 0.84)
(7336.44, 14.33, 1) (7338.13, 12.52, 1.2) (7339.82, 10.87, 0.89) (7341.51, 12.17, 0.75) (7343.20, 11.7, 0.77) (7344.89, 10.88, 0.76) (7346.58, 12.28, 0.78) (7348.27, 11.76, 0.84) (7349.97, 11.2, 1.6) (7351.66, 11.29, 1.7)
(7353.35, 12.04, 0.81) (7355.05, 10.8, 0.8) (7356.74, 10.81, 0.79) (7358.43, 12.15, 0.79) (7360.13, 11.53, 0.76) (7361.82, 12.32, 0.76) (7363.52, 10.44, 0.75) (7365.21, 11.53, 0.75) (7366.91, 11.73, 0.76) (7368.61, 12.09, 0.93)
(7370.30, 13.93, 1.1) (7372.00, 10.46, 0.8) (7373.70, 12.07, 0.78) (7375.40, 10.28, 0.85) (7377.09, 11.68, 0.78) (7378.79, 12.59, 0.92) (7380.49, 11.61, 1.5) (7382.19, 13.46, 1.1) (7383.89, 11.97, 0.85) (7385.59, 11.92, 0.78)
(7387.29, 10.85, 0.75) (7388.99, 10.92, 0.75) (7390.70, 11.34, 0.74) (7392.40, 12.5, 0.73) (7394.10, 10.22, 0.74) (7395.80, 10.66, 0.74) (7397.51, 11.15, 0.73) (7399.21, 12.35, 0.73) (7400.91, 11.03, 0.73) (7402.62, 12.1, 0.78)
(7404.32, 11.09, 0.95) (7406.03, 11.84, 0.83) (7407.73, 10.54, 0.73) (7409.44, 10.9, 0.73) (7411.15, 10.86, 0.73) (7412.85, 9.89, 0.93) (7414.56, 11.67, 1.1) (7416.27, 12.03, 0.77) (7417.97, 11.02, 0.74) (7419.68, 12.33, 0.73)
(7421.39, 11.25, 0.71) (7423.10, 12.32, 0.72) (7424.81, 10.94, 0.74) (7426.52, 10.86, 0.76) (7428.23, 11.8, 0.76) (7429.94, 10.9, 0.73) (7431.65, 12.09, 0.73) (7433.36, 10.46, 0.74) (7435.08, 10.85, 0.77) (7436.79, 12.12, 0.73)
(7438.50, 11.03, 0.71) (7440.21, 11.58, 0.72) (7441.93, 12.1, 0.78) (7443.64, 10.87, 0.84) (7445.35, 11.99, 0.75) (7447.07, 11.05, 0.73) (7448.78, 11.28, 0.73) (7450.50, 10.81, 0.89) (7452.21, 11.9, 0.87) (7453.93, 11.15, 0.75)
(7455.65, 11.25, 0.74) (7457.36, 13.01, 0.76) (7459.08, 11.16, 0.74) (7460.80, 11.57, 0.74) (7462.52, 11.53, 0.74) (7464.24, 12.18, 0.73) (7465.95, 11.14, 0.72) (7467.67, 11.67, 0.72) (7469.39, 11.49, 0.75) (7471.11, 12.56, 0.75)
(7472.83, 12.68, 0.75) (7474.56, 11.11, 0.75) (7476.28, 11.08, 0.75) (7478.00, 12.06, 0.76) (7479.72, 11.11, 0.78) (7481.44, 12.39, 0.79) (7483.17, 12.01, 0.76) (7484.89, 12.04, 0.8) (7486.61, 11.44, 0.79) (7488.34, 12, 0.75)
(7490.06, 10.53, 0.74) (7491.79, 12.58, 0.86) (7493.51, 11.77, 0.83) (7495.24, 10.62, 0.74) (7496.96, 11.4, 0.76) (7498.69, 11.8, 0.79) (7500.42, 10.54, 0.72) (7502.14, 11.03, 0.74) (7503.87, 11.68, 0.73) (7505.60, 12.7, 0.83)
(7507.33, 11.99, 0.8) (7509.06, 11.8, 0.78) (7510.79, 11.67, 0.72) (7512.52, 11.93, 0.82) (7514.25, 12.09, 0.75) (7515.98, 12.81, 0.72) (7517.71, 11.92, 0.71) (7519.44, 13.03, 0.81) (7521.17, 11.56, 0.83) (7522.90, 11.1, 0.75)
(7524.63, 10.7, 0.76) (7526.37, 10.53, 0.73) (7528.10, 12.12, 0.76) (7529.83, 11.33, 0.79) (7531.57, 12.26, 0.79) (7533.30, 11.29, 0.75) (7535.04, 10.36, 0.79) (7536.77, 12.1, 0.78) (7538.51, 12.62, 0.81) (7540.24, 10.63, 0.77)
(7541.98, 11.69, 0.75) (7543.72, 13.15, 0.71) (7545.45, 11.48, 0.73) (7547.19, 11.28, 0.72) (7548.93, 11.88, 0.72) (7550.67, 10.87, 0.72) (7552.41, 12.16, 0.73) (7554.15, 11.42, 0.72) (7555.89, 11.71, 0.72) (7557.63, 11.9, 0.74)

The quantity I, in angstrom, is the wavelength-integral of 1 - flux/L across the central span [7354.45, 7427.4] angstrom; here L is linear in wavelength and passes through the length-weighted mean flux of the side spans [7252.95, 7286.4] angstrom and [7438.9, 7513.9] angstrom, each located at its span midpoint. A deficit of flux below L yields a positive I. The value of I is 1.8 angstrom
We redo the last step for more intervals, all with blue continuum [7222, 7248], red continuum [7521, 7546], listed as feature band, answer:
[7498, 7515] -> -0.3 angstrom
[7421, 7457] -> 0.6 angstrom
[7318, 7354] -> -1.0 angstrom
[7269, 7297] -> -0.4 angstrom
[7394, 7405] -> 0.3 angstrom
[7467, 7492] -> -0.4 angstrom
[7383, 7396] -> 0.3 angstrom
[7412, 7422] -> 0.2 angstrom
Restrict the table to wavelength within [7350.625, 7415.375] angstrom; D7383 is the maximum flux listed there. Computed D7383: 13.93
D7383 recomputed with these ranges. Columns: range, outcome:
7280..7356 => 16.32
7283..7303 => 13.89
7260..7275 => 12.29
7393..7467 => 13.01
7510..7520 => 13.03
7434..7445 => 12.12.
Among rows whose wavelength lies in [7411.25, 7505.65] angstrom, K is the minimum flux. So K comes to 9.89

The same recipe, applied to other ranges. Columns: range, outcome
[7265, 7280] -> 10.6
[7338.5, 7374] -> 10.44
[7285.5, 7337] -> 9.55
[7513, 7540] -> 10.36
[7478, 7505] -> 10.53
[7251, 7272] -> 11.03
